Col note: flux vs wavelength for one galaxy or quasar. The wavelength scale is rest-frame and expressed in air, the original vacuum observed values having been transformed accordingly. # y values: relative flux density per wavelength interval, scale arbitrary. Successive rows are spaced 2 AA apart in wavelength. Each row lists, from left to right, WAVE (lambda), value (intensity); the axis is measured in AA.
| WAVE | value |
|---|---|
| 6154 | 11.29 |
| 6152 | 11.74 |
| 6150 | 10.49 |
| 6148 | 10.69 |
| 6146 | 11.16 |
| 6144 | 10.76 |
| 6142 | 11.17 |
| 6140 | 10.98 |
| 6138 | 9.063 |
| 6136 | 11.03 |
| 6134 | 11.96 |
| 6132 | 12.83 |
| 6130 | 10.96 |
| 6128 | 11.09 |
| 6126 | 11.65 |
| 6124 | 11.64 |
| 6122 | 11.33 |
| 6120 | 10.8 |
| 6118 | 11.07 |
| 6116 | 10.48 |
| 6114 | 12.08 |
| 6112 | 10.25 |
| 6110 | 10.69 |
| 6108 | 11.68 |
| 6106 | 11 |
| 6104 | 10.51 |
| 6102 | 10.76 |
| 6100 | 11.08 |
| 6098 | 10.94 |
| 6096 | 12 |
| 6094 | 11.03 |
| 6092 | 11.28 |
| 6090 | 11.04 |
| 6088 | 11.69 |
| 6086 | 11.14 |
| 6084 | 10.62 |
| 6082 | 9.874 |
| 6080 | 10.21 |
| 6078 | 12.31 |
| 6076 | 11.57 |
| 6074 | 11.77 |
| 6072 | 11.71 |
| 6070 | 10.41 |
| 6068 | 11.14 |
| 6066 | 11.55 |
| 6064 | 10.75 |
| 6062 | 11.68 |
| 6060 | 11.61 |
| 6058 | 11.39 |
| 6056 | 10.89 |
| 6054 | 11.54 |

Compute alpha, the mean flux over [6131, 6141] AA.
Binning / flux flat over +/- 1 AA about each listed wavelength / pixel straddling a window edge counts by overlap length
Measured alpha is 11.2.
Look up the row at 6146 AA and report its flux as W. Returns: 11.16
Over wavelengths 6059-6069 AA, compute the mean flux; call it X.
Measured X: 11.3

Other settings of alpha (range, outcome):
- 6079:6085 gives 10.2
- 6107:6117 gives 11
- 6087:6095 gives 11.3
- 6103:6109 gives 11.1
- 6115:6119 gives 10.8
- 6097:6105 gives 10.8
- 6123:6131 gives 11.3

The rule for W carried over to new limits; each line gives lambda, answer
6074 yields 11.77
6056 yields 10.89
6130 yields 10.96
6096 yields 12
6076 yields 11.57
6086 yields 11.14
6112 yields 10.25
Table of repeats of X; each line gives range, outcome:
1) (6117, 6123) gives 11.1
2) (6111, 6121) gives 10.9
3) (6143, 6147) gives 11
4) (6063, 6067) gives 11.2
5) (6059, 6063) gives 11.6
